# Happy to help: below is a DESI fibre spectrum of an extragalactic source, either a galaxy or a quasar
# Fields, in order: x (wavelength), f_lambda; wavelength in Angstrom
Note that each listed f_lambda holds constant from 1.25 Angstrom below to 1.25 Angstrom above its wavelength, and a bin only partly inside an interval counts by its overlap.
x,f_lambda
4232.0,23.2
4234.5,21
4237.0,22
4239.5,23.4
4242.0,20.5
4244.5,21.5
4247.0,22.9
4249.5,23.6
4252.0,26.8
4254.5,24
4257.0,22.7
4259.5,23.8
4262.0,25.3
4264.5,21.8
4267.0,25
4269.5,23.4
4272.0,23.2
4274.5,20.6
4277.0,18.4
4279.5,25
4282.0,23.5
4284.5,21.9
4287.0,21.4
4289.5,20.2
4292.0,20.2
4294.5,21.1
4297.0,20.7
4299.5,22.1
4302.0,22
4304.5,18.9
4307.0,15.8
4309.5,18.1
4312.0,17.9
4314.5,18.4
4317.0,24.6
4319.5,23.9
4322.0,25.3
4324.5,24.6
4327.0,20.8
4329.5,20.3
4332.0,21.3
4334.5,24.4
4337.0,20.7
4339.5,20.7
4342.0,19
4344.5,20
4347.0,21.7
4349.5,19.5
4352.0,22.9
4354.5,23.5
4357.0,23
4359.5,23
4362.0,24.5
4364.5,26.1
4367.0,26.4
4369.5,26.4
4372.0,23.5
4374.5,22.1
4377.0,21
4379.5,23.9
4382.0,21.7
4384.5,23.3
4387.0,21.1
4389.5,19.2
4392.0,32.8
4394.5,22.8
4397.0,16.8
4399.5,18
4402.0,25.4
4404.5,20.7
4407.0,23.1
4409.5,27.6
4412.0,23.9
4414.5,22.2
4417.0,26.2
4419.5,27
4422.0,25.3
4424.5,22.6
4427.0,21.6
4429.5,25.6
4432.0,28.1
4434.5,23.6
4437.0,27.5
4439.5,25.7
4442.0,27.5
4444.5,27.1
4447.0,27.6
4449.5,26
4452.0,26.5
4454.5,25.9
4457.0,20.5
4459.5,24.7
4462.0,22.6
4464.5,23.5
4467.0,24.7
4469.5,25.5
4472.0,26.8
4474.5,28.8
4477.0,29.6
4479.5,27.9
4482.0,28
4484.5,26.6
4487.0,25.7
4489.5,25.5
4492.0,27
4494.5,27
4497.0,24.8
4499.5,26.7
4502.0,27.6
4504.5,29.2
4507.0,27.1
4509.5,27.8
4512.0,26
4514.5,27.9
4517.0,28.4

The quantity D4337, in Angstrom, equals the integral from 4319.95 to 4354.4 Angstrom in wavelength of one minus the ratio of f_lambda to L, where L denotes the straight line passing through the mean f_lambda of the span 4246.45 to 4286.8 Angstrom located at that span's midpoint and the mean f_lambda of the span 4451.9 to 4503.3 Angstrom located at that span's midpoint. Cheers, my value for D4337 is 3.40 Angstrom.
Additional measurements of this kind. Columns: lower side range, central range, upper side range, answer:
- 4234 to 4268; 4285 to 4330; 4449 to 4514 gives 5.7 Angstrom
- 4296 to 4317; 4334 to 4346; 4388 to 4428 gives 0.0 Angstrom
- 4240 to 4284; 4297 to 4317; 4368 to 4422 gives 3.2 Angstrom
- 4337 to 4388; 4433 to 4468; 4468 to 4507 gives 0.7 Angstrom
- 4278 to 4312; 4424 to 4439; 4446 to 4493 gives -0.1 Angstrom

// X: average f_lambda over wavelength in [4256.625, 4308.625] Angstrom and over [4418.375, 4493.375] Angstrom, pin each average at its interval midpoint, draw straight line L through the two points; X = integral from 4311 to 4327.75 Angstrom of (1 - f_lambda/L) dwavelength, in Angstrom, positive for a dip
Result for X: 0.2 Angstrom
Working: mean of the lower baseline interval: 21.7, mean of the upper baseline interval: 25.8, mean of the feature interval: 22.3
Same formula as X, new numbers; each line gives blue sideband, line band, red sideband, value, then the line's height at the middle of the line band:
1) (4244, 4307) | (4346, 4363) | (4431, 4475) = 0.9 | 23.8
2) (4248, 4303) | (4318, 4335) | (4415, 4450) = 0.5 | 23.6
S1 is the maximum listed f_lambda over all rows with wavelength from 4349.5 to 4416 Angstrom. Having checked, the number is 32.8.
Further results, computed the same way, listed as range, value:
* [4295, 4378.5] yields 26.4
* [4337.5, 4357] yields 23.5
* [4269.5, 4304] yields 25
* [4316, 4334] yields 25.3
